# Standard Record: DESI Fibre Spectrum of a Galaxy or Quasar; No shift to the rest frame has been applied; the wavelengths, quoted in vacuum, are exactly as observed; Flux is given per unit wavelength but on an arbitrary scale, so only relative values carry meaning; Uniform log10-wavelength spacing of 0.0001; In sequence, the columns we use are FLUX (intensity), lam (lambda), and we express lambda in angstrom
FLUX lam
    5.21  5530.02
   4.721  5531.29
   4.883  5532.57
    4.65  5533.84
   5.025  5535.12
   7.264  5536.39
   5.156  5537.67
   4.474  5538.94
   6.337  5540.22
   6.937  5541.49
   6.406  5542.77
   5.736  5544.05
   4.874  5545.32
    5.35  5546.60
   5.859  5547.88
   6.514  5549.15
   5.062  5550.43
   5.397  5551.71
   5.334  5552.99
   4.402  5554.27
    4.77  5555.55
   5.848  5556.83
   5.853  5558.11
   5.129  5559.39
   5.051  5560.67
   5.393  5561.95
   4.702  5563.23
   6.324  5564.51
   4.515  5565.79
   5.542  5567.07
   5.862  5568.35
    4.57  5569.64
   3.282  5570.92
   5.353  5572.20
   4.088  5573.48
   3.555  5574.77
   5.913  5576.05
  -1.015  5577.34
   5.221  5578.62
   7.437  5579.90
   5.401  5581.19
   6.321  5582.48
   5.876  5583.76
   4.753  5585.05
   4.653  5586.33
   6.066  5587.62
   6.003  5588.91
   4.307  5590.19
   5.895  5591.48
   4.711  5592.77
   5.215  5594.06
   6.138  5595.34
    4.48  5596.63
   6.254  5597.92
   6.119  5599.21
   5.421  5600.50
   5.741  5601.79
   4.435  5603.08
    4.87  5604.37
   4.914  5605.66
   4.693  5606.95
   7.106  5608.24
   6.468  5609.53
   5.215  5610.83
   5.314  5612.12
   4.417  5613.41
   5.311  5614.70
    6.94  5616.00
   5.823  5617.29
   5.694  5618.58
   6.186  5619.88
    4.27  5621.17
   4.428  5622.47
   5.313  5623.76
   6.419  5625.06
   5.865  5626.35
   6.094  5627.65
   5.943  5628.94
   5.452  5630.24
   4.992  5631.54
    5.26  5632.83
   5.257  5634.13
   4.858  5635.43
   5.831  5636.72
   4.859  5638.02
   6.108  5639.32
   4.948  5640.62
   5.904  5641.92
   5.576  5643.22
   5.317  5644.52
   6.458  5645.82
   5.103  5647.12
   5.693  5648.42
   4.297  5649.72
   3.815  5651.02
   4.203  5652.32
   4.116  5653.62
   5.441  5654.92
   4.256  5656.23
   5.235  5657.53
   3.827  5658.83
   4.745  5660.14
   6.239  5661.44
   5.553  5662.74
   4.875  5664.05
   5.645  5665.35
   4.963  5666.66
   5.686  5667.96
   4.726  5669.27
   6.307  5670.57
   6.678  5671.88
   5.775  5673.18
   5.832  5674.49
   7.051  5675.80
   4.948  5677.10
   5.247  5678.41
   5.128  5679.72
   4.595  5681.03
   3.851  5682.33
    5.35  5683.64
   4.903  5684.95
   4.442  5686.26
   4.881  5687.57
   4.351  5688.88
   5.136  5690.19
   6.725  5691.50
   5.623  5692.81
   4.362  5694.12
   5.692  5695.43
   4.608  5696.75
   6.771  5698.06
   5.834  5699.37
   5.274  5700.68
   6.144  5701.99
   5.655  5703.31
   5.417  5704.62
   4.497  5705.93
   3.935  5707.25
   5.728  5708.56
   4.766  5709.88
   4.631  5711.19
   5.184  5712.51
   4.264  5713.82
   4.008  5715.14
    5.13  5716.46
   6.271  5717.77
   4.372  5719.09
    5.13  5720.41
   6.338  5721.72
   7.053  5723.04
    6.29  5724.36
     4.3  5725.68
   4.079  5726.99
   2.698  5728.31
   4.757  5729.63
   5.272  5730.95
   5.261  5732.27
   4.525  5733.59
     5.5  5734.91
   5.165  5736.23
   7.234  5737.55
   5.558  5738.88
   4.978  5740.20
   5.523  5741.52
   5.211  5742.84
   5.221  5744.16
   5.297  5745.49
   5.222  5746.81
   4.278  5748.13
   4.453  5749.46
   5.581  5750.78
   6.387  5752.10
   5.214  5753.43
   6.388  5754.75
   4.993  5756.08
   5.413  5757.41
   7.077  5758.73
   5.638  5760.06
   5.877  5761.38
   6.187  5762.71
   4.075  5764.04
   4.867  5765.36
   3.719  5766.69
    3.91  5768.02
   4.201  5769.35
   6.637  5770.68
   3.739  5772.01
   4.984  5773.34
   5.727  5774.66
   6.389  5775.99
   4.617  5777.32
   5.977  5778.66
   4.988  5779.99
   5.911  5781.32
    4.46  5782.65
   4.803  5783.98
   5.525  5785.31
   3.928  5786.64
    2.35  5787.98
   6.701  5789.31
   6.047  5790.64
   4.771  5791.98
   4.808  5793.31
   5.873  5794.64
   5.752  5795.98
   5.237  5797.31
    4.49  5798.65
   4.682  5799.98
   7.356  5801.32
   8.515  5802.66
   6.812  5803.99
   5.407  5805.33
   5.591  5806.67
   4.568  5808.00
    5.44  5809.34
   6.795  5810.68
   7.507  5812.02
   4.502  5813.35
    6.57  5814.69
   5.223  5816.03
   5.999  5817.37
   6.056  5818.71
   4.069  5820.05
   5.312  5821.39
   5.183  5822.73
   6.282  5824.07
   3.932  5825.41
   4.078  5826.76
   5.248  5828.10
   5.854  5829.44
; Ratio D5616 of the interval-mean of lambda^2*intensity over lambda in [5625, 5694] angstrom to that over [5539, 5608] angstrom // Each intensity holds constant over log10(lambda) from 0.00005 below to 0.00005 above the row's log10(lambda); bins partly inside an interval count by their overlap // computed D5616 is 1.0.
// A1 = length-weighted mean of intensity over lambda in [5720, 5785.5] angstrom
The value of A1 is 5.25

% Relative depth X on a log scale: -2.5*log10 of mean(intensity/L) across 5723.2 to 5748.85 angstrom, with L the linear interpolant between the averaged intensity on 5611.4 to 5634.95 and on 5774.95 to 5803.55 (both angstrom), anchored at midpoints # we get 0.07 mag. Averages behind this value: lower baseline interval 5.49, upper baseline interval 5.41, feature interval 5.11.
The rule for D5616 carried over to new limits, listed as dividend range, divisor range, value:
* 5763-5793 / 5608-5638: 0.94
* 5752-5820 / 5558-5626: 1.11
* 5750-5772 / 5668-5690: 1.04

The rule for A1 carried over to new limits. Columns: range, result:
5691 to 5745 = 5.24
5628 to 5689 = 5.21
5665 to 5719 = 5.26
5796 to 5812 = 5.96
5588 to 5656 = 5.37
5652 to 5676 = 5.31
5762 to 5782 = 5.06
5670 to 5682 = 5.68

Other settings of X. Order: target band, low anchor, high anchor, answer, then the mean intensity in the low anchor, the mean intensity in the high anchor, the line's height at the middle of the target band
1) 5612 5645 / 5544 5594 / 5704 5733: -0.09 mag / 5.12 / 4.97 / 5.06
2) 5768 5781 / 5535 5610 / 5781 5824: 0.06 mag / 5.31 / 5.52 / 5.49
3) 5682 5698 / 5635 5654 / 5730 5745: 0.04 mag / 5.16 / 5.39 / 5.27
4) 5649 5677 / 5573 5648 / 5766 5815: 0.03 mag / 5.35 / 5.38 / 5.36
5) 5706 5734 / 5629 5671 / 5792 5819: 0.11 mag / 5.18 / 5.83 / 5.47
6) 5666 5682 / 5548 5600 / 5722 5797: -0.07 mag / 5.17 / 5.21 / 5.19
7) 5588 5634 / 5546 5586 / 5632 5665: -0.08 mag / 5.08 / 5.12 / 5.1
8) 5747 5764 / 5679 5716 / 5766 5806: -0.07 mag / 5.06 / 5.28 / 5.2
